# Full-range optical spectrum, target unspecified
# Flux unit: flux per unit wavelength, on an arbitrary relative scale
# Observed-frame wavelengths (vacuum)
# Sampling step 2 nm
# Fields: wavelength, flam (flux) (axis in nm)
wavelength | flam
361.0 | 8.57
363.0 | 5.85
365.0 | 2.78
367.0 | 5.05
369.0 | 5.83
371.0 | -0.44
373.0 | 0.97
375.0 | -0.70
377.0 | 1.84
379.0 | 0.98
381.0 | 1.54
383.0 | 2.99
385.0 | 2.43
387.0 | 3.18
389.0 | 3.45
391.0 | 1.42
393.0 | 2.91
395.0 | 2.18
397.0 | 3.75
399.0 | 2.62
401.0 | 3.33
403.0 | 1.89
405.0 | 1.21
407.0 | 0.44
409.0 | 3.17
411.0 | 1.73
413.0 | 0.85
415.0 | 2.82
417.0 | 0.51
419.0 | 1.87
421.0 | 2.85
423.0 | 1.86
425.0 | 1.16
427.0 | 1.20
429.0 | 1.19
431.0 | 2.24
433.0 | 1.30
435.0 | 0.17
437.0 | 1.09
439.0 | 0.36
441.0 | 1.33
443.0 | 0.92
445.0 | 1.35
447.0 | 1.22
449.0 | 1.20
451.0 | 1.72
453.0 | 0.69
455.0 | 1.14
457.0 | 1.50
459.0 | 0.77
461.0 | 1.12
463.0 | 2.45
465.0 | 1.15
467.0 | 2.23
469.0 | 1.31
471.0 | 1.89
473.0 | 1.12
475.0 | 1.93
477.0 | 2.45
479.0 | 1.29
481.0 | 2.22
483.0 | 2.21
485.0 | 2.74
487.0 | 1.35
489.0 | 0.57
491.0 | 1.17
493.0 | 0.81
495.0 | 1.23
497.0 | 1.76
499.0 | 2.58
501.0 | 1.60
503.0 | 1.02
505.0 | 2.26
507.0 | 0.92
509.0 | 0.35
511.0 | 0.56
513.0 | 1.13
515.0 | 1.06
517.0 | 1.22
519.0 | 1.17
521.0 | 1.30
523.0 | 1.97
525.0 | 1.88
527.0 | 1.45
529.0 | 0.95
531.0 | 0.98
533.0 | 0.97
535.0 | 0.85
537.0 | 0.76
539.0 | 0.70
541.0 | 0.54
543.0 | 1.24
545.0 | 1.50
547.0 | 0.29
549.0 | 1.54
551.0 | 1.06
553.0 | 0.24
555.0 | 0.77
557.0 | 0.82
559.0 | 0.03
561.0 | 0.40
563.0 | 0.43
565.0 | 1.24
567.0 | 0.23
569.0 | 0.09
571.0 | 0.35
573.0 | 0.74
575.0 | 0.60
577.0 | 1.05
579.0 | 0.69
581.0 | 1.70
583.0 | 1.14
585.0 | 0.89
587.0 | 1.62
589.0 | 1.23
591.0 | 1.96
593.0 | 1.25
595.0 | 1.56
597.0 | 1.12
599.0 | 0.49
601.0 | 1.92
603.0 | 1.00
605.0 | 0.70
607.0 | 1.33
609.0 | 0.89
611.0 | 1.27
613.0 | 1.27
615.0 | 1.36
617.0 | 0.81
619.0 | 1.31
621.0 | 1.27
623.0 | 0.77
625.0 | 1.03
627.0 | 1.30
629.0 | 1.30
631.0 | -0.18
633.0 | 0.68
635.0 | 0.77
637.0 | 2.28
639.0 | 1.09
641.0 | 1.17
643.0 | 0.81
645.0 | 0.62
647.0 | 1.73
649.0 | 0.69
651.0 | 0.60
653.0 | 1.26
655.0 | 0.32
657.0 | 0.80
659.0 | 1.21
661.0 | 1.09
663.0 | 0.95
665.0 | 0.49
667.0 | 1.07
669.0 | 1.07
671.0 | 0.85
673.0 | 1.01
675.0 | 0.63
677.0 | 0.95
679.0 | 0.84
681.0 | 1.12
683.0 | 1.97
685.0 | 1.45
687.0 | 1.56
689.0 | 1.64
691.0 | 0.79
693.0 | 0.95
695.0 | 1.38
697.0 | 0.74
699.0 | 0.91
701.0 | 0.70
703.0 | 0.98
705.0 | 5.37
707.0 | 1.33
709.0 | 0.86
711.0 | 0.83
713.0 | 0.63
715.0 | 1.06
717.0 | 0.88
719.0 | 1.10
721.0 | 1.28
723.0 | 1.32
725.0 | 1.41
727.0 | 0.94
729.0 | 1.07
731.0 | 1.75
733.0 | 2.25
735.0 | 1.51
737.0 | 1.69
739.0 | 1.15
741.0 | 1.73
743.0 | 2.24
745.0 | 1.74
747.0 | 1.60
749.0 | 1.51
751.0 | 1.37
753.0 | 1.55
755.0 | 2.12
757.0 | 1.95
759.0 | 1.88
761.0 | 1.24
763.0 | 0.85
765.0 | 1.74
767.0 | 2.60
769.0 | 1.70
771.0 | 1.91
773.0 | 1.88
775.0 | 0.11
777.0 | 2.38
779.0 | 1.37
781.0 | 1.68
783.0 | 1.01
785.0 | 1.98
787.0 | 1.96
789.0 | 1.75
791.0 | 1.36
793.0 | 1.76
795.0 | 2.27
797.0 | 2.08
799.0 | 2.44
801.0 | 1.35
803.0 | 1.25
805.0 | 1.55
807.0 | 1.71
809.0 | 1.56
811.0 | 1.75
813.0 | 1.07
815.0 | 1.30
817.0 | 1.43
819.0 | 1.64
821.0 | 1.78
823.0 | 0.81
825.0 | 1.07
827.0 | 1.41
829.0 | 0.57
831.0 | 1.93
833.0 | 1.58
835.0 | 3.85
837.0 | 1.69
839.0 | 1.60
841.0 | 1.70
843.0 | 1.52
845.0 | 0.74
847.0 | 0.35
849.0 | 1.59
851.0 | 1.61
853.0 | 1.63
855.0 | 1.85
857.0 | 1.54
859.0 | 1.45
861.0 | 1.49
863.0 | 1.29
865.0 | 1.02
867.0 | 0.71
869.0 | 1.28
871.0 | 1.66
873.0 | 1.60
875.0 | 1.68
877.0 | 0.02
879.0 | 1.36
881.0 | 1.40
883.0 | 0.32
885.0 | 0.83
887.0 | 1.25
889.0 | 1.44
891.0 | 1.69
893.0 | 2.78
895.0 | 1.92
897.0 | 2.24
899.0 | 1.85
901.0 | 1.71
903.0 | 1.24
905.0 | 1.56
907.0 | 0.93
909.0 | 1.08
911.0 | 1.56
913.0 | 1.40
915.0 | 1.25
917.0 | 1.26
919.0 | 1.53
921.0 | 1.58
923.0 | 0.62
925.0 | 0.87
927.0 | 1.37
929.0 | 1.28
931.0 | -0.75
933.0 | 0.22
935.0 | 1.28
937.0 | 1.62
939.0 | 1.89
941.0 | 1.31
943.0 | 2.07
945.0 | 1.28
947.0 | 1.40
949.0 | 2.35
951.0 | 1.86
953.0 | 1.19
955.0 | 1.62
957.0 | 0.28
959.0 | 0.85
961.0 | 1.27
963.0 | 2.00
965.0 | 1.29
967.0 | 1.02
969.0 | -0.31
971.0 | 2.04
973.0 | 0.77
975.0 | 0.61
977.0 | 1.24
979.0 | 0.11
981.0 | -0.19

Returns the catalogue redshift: 0.892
